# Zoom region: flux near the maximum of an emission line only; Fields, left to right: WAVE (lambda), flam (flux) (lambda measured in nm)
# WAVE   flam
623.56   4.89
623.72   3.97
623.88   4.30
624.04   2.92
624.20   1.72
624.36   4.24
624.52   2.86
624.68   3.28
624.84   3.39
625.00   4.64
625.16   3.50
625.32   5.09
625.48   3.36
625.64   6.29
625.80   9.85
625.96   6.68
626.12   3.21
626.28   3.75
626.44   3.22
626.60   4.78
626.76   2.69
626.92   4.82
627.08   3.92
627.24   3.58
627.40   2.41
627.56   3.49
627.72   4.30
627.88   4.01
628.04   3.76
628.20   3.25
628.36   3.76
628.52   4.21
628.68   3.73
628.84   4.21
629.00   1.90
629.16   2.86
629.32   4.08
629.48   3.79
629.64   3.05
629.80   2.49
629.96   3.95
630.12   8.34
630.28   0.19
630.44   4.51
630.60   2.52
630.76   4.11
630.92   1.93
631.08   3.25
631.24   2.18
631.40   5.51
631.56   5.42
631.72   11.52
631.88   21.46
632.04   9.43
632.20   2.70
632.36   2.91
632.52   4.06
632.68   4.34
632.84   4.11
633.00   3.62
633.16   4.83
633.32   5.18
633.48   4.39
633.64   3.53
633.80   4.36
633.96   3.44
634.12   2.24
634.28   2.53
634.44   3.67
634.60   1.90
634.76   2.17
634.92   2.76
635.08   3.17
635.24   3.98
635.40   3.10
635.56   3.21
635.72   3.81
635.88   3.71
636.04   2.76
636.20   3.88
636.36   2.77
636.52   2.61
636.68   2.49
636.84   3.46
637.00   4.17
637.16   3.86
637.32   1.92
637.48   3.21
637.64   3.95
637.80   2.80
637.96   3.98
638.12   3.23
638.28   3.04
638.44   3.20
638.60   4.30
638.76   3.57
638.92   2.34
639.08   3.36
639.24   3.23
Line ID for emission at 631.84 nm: [O III]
